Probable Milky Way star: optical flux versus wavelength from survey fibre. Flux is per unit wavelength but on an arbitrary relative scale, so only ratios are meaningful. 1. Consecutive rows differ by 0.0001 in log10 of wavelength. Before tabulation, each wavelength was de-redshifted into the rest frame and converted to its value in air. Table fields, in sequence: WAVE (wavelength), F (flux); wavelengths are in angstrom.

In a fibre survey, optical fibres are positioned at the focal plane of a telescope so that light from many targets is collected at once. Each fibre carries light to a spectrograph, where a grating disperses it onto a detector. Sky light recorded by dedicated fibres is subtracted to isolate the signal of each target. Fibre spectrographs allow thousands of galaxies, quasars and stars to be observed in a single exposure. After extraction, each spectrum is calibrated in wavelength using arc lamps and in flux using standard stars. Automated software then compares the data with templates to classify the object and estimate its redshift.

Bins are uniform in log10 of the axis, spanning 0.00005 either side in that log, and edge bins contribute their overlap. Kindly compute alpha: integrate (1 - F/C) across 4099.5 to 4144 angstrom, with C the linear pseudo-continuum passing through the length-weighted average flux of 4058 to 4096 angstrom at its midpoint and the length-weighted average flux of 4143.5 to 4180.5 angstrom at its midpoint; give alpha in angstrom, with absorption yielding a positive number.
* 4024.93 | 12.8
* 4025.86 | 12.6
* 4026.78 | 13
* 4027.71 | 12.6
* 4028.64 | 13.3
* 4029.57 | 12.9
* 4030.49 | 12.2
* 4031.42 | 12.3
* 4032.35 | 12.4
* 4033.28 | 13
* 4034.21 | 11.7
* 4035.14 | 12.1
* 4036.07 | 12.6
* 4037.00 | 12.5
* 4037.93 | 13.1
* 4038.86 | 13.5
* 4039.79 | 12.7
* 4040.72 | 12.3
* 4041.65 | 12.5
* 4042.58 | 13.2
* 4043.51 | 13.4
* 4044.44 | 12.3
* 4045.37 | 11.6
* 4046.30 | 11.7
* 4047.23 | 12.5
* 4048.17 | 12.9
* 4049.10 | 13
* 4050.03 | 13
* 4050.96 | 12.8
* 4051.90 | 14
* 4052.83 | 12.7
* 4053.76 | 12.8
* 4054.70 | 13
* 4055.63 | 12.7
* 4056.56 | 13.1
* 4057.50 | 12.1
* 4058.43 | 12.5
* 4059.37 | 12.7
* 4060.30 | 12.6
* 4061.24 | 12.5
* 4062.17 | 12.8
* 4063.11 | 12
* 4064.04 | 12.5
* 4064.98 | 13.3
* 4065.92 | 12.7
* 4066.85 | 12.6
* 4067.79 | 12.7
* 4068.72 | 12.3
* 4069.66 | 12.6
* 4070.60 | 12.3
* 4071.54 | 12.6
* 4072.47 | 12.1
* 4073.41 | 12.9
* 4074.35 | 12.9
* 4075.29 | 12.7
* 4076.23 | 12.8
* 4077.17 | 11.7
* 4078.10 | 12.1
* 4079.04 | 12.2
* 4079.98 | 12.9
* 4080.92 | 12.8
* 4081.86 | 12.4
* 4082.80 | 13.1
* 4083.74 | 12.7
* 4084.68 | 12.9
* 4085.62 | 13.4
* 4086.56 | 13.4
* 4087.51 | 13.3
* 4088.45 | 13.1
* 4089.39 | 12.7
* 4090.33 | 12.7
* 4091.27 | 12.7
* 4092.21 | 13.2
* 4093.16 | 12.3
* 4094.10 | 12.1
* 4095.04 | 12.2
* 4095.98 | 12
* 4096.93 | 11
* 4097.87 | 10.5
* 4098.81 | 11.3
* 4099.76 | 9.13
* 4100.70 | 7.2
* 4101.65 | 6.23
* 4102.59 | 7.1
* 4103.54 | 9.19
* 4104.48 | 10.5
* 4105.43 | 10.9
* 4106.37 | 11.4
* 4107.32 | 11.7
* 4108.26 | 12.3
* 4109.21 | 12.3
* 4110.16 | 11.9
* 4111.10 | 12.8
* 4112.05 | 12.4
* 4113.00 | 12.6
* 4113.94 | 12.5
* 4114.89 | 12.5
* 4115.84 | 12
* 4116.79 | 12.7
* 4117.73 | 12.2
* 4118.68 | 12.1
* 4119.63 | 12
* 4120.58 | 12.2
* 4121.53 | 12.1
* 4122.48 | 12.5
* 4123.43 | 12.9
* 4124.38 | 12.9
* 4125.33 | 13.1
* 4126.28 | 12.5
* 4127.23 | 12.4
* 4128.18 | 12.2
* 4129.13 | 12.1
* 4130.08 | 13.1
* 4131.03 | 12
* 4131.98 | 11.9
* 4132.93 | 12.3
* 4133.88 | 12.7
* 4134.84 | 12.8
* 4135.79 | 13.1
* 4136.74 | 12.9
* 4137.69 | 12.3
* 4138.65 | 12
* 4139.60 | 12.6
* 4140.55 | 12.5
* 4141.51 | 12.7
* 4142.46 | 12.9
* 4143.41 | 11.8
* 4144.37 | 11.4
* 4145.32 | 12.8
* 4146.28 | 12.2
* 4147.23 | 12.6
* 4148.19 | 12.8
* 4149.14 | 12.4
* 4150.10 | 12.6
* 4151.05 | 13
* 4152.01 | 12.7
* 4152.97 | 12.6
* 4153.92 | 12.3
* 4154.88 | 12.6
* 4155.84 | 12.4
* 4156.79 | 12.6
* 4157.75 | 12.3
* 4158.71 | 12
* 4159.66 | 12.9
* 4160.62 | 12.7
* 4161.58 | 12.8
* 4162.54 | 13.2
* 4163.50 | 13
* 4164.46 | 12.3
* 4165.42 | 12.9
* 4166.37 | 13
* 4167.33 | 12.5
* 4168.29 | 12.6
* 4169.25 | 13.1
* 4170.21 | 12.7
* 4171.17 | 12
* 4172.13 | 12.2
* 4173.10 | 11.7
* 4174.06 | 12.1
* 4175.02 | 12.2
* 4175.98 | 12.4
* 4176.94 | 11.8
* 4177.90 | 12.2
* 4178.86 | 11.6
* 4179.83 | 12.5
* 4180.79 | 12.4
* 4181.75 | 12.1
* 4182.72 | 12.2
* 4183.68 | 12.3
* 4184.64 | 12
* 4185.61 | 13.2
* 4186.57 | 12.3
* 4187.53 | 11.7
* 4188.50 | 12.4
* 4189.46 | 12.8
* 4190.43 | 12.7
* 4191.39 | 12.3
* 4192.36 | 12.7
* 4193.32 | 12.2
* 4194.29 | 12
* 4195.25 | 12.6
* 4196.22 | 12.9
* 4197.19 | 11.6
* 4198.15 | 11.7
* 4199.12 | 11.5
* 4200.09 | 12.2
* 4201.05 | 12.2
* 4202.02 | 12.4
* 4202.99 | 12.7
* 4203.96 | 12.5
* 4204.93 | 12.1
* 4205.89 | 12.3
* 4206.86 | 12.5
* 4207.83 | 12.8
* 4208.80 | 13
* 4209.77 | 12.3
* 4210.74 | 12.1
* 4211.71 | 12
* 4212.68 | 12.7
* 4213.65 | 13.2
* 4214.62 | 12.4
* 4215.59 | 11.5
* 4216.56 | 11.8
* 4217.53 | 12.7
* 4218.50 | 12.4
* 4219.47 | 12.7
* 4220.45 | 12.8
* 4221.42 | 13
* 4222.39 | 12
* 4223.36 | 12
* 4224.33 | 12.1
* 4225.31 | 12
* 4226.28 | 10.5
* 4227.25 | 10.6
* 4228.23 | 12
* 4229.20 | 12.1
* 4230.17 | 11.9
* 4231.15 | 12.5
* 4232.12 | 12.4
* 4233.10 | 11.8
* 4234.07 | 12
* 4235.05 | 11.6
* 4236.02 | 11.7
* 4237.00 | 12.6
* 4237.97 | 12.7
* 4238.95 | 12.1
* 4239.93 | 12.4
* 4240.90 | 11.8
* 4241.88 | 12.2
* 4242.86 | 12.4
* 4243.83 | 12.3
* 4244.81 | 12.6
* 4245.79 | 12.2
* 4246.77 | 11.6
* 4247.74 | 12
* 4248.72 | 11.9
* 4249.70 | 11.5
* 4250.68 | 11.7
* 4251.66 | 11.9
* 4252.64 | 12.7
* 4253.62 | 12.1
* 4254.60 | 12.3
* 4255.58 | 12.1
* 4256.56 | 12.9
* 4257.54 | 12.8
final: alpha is 2.5 angstrom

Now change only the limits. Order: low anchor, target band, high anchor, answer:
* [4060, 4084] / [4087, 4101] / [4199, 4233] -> 0.9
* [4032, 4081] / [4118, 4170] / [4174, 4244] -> -0.6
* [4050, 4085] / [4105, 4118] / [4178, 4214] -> 0.4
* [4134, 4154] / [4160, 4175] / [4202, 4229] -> -0.2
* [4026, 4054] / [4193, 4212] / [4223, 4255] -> -0.2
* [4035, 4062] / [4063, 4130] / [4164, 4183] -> 2.7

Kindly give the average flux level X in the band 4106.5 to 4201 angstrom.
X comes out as 12.4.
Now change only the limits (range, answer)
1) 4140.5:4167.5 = 12.6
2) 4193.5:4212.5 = 12.3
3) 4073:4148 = 12.1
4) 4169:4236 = 12.2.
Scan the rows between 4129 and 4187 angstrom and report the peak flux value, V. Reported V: 13.2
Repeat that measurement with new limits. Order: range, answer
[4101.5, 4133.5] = 13.1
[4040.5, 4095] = 14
